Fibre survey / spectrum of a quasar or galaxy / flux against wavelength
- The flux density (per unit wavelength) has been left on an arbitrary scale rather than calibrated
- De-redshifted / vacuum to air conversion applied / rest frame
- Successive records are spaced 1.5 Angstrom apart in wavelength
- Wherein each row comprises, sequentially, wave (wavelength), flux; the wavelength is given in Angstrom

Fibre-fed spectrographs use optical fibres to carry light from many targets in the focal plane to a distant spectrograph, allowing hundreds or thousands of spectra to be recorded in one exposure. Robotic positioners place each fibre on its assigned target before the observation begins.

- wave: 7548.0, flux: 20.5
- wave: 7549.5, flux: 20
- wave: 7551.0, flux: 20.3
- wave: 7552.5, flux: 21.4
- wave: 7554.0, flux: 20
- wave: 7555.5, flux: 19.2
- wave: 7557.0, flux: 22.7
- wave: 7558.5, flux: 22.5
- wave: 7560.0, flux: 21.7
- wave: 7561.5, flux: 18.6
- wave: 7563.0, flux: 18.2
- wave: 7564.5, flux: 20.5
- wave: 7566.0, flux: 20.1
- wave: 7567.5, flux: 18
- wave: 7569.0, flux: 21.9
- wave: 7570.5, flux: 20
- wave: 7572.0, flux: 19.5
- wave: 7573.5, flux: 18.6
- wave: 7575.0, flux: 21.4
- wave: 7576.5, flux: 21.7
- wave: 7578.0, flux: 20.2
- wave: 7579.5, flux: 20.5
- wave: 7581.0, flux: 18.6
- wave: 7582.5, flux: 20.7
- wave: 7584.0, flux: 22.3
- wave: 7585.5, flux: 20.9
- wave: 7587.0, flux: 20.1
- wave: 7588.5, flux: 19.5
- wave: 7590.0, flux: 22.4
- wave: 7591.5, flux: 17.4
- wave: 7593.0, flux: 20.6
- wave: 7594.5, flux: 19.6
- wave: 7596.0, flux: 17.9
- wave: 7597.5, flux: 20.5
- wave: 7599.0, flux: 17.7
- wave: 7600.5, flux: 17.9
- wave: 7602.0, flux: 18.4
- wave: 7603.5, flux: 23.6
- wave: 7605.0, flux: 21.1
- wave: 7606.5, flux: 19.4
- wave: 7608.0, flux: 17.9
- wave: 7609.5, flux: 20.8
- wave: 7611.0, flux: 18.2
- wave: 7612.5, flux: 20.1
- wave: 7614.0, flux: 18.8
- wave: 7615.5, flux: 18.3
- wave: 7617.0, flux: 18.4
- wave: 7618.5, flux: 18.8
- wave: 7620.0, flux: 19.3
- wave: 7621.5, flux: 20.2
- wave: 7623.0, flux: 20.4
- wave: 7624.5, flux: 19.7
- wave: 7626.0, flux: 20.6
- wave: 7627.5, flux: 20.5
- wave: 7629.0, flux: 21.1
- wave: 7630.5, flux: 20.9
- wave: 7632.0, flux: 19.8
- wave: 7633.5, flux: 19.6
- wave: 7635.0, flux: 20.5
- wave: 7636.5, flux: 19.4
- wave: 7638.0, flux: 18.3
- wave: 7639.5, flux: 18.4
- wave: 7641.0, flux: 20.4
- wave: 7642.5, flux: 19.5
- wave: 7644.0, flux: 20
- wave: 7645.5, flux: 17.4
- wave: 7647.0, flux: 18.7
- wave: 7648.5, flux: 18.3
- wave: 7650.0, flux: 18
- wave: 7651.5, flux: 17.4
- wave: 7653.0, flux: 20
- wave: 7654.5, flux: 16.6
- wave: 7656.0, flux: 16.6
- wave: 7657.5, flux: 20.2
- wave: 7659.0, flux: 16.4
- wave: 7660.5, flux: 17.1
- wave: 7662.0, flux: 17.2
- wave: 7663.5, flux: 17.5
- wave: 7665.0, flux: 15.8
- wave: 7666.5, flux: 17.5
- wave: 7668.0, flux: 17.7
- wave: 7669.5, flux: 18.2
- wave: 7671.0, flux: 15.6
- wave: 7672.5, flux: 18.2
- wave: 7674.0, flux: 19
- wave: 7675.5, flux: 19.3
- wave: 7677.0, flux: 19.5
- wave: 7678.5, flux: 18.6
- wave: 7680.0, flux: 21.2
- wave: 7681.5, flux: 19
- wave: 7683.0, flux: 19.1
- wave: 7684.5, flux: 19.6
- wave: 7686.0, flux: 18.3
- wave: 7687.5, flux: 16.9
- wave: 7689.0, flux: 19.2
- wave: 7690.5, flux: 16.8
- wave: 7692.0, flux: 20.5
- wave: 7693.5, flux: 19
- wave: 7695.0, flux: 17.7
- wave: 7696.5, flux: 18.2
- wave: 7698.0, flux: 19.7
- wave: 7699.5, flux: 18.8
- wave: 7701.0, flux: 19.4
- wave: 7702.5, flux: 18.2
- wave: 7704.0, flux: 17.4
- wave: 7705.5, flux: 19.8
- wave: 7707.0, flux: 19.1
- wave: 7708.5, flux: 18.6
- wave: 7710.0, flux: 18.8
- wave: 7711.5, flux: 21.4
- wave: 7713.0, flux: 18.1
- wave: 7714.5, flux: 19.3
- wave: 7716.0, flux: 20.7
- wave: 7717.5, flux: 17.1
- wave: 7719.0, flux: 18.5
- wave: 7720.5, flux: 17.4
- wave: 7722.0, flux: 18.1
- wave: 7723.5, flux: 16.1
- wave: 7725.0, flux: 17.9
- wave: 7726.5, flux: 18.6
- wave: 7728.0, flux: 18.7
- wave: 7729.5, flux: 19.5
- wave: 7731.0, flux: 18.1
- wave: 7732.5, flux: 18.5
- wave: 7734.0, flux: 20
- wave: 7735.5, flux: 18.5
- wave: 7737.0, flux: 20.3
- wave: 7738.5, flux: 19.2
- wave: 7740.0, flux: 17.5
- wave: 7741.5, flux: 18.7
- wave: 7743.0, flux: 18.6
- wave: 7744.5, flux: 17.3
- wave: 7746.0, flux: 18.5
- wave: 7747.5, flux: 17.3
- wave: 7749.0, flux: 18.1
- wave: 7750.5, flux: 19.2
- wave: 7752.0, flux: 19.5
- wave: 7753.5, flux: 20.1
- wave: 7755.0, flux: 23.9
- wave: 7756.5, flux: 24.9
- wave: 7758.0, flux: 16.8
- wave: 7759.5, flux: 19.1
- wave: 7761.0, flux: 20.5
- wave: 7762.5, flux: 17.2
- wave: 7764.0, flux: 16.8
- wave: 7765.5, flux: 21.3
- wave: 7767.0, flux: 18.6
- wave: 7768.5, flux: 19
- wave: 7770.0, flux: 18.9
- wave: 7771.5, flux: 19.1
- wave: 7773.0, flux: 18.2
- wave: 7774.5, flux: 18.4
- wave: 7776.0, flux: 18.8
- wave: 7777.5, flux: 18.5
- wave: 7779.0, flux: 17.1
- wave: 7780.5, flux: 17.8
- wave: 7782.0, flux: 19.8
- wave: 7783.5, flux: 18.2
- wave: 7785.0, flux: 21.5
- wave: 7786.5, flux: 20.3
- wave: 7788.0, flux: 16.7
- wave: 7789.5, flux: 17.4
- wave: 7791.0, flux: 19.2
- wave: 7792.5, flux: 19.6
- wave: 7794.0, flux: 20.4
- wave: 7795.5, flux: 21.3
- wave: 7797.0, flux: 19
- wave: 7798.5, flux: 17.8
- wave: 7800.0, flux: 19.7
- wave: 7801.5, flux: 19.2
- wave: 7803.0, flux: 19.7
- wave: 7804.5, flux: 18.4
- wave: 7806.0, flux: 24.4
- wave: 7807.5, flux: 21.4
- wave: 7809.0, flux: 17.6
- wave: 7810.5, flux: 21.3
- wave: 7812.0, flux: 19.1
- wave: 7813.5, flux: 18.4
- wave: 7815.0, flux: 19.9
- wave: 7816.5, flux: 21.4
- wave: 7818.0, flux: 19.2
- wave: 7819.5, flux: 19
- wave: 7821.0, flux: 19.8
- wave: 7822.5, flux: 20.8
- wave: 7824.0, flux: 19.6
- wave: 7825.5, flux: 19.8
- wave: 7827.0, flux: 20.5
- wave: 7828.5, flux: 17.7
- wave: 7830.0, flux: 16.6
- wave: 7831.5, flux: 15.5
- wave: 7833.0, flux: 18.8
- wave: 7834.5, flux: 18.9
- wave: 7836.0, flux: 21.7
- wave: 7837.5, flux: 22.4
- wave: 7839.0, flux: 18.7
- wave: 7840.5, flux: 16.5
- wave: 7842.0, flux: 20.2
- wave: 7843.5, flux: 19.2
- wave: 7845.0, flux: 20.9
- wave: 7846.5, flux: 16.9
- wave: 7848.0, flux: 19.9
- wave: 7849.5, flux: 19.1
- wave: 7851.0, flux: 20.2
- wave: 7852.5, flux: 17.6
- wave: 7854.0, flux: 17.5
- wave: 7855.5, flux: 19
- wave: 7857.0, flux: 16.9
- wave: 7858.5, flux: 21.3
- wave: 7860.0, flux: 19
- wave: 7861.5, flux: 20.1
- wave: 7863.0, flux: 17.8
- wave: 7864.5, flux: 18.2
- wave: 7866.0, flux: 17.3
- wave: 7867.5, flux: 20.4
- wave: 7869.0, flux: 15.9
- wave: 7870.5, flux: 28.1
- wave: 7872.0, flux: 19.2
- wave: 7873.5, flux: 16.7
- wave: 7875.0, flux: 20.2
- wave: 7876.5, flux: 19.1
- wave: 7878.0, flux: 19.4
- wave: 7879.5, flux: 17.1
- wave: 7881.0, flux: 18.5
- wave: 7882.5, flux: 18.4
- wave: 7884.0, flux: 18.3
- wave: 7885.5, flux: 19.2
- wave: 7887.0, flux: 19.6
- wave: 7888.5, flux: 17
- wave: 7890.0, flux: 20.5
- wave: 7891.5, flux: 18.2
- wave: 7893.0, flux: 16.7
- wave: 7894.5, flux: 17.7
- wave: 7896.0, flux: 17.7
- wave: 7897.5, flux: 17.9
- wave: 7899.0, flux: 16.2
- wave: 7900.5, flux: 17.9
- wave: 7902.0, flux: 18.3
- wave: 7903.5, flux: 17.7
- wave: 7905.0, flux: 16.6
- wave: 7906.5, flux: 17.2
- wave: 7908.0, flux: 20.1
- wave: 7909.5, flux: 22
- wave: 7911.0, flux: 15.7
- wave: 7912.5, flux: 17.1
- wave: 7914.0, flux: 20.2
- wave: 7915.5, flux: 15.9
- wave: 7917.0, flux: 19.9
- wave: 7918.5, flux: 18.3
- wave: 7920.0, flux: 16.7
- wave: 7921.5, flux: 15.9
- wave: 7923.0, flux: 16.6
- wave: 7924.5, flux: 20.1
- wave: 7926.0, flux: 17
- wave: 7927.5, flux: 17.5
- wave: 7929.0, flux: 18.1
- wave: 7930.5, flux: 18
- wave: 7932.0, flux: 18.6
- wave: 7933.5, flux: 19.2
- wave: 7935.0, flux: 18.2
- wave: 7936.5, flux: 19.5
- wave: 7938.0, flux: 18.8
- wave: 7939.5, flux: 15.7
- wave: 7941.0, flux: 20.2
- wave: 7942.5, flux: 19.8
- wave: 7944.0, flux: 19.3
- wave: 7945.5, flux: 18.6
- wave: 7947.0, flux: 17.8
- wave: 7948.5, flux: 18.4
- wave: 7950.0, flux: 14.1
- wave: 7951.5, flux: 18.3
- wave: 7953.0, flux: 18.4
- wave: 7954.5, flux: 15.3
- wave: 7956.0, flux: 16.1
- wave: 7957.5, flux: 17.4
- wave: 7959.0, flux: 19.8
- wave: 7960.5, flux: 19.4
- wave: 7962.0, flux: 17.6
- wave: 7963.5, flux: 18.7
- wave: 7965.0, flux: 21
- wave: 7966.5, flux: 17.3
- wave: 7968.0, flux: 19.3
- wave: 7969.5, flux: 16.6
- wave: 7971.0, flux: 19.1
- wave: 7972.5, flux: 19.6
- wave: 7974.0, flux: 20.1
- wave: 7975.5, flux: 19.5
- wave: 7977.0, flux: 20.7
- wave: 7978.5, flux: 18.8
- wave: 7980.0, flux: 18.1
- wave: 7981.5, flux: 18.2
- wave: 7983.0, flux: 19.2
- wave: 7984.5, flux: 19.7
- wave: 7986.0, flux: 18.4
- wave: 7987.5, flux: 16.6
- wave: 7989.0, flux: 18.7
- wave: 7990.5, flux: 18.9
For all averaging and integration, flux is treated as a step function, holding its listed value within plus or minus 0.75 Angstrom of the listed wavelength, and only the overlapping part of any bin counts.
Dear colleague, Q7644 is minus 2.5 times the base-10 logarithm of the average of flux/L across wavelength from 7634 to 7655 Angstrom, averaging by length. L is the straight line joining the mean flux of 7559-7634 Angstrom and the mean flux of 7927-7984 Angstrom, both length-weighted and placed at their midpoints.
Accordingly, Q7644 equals 0.05 mag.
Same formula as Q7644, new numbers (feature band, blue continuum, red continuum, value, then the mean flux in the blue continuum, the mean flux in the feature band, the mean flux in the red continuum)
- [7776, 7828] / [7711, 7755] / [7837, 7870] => -0.04 mag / 18.7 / 19.5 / 18.9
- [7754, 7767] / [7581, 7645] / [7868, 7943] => -0.05 mag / 19.7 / 20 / 18.4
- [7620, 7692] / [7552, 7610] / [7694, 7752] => 0.03 mag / 20.1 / 18.8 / 18.6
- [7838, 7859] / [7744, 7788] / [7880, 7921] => -0.02 mag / 19.1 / 18.9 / 18.1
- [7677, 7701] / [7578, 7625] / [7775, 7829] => 0.04 mag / 19.7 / 18.9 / 19.5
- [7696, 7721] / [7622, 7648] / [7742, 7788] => 0.03 mag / 19.7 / 18.9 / 19.1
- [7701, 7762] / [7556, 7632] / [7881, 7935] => 0.01 mag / 20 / 18.9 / 18.1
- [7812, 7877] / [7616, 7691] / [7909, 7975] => -0.05 mag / 18.7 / 19.2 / 18.2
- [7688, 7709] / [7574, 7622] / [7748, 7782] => 0.04 mag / 19.8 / 18.7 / 19.2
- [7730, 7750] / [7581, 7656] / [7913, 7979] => 0.03 mag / 19.5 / 18.5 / 18.3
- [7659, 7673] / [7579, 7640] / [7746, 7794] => 0.14 mag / 19.7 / 17.1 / 19.1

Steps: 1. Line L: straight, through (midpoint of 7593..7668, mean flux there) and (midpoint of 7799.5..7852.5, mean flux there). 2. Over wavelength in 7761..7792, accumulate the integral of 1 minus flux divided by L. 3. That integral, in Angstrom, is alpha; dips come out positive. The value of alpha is 1.05 Angstrom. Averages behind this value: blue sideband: 19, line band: 18.7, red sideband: 19.5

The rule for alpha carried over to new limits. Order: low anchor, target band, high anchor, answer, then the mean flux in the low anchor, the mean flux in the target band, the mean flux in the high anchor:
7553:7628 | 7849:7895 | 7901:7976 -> -0.8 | 19.9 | 18.9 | 18.2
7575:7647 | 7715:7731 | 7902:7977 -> 0.8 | 19.8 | 18.3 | 18.2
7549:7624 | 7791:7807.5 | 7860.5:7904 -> -0.9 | 19.9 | 20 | 18.6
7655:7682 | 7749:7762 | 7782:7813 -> -0.8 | 18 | 20.3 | 19.6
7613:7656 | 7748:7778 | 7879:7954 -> -1.0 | 19.2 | 19.3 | 18.1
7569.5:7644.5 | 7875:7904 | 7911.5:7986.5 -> 0.5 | 19.8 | 18.2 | 18.3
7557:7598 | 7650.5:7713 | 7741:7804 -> 3.8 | 20.2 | 18.4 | 19.1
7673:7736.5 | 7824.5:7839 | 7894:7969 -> -0.6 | 18.8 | 19.1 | 18.1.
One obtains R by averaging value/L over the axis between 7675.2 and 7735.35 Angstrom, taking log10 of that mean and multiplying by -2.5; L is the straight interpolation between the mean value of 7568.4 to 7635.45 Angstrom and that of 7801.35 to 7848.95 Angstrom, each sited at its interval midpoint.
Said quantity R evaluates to 0.05 mag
